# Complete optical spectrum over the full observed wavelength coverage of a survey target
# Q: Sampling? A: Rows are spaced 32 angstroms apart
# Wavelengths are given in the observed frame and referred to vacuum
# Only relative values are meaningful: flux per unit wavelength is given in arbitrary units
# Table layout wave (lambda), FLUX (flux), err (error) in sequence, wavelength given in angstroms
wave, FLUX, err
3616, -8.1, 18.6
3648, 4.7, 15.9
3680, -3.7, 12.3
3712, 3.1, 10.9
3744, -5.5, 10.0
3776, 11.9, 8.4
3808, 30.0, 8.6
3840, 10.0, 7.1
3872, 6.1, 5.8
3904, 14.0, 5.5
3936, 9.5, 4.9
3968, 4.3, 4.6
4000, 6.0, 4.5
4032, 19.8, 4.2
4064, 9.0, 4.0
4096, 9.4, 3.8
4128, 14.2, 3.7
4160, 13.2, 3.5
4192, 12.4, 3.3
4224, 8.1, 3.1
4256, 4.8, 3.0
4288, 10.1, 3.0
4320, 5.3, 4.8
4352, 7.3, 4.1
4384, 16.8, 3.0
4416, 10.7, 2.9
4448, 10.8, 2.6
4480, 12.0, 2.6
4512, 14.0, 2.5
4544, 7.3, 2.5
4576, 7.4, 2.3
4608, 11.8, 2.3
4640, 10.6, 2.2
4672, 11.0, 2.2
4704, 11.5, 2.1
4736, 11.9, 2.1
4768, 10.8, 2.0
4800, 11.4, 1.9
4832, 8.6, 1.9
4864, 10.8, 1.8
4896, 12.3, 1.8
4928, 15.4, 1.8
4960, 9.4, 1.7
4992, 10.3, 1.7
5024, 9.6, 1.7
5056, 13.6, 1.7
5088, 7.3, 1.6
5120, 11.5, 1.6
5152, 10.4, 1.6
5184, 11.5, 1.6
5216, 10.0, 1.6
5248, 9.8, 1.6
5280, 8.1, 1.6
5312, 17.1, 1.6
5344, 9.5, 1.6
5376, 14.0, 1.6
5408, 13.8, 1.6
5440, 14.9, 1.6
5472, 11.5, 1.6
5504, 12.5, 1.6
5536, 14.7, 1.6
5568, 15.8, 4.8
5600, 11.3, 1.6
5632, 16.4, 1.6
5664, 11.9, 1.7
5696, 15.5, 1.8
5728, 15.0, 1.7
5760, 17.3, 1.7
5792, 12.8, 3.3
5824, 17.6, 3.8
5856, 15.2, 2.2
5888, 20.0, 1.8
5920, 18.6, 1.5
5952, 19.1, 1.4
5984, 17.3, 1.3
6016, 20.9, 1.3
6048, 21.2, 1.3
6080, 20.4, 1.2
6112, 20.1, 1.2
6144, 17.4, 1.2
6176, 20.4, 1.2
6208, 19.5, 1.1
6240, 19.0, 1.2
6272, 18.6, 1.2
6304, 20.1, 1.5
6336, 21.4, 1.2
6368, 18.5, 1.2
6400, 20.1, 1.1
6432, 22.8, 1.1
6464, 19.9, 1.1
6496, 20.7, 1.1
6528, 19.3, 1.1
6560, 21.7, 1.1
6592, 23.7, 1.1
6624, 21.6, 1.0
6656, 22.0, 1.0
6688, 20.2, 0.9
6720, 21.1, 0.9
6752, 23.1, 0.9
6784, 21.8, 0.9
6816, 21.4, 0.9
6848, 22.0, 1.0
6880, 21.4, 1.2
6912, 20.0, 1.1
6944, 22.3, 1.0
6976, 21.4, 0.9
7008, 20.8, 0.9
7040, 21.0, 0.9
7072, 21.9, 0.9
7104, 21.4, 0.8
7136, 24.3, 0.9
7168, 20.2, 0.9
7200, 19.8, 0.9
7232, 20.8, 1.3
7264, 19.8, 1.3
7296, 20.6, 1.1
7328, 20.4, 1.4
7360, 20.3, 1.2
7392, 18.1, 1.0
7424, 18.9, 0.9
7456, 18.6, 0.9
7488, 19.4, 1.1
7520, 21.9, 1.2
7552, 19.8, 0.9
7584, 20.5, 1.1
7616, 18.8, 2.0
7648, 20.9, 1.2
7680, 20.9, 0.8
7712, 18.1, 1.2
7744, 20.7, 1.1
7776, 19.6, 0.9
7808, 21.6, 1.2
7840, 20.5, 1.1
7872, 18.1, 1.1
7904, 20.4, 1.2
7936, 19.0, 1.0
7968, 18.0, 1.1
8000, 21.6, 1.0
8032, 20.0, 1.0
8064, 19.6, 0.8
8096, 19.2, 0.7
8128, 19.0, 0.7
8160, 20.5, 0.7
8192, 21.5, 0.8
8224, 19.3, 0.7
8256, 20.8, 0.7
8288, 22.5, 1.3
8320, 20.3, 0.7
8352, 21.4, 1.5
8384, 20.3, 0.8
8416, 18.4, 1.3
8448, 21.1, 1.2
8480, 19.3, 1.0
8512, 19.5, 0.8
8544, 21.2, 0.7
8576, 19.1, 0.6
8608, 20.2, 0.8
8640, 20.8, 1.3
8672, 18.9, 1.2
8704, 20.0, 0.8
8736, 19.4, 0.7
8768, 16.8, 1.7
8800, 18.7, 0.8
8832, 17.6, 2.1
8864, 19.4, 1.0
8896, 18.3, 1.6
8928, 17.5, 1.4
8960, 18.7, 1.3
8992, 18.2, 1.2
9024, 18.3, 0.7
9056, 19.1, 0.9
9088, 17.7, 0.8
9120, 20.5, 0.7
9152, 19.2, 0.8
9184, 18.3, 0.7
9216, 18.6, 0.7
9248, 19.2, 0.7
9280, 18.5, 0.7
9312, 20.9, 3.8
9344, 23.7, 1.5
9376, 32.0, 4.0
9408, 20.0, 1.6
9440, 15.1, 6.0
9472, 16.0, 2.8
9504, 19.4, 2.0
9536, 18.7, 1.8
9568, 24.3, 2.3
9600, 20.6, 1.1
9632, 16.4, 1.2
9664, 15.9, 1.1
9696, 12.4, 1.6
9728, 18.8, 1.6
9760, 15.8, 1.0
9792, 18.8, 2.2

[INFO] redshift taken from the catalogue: 0.43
